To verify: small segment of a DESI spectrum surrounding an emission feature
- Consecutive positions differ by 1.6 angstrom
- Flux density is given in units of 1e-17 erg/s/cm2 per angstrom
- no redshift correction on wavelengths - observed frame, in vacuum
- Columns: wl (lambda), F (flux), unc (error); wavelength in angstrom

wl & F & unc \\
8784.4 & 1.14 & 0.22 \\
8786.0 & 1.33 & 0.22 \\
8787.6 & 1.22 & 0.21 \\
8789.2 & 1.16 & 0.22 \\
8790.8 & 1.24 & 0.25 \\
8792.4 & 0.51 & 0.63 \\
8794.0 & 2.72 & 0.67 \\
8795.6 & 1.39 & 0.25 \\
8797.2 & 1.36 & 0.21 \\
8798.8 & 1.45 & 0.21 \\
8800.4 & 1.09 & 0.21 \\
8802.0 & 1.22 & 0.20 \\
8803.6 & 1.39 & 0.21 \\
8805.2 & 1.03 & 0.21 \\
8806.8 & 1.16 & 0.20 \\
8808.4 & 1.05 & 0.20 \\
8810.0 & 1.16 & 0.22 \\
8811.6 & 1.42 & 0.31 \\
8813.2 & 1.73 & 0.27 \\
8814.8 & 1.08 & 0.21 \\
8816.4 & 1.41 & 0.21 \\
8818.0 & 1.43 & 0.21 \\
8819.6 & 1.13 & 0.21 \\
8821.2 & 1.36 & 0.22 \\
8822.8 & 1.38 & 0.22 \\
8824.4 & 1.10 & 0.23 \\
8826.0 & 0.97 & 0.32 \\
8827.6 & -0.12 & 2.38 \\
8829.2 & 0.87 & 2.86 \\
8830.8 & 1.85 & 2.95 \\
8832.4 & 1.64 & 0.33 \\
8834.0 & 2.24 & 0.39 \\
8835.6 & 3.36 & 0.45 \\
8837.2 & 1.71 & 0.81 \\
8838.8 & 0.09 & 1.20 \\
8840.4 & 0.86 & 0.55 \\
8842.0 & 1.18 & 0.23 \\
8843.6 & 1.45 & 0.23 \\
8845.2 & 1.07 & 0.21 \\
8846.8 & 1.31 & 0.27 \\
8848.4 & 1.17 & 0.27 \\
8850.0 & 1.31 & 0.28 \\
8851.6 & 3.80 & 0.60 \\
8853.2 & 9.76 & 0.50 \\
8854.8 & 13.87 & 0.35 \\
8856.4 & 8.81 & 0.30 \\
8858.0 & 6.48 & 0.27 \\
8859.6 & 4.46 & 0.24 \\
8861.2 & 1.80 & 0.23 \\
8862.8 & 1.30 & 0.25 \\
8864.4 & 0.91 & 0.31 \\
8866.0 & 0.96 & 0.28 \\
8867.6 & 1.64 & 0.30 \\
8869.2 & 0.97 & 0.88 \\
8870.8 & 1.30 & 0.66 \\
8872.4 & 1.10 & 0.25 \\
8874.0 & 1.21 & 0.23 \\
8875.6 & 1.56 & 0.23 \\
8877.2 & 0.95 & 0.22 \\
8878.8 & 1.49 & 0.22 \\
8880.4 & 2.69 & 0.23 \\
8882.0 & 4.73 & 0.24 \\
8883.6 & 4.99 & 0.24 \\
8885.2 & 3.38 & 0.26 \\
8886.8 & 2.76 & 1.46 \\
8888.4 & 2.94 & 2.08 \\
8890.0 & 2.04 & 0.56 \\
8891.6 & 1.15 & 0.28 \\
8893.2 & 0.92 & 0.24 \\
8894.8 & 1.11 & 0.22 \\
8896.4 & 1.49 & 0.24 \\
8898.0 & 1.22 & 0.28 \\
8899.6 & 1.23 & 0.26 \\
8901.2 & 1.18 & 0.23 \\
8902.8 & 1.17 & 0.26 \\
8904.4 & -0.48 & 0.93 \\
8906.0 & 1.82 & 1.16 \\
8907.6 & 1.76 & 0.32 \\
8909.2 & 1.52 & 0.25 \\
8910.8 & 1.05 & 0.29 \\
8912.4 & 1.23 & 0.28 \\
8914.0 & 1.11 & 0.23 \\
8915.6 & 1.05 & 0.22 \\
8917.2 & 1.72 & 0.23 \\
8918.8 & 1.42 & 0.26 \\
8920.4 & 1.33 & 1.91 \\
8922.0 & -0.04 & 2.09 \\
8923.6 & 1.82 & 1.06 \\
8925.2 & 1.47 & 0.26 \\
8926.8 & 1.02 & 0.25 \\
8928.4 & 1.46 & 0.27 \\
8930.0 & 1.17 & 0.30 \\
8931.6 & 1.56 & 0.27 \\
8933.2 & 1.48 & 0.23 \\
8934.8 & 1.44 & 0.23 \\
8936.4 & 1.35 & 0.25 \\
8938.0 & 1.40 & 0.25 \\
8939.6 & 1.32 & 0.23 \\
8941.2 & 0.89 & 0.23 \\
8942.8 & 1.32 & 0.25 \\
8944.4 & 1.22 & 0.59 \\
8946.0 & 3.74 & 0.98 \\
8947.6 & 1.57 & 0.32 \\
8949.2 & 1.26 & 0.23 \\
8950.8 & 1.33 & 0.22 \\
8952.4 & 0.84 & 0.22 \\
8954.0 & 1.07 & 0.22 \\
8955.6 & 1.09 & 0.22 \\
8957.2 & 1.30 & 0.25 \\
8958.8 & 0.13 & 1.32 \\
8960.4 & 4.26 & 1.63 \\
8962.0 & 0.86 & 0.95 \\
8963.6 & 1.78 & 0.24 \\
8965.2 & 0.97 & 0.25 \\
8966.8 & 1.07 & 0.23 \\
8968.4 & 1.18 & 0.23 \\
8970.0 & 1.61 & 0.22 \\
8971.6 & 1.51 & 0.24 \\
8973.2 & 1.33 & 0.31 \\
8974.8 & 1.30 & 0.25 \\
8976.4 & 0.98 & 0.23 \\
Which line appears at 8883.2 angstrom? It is [N II]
